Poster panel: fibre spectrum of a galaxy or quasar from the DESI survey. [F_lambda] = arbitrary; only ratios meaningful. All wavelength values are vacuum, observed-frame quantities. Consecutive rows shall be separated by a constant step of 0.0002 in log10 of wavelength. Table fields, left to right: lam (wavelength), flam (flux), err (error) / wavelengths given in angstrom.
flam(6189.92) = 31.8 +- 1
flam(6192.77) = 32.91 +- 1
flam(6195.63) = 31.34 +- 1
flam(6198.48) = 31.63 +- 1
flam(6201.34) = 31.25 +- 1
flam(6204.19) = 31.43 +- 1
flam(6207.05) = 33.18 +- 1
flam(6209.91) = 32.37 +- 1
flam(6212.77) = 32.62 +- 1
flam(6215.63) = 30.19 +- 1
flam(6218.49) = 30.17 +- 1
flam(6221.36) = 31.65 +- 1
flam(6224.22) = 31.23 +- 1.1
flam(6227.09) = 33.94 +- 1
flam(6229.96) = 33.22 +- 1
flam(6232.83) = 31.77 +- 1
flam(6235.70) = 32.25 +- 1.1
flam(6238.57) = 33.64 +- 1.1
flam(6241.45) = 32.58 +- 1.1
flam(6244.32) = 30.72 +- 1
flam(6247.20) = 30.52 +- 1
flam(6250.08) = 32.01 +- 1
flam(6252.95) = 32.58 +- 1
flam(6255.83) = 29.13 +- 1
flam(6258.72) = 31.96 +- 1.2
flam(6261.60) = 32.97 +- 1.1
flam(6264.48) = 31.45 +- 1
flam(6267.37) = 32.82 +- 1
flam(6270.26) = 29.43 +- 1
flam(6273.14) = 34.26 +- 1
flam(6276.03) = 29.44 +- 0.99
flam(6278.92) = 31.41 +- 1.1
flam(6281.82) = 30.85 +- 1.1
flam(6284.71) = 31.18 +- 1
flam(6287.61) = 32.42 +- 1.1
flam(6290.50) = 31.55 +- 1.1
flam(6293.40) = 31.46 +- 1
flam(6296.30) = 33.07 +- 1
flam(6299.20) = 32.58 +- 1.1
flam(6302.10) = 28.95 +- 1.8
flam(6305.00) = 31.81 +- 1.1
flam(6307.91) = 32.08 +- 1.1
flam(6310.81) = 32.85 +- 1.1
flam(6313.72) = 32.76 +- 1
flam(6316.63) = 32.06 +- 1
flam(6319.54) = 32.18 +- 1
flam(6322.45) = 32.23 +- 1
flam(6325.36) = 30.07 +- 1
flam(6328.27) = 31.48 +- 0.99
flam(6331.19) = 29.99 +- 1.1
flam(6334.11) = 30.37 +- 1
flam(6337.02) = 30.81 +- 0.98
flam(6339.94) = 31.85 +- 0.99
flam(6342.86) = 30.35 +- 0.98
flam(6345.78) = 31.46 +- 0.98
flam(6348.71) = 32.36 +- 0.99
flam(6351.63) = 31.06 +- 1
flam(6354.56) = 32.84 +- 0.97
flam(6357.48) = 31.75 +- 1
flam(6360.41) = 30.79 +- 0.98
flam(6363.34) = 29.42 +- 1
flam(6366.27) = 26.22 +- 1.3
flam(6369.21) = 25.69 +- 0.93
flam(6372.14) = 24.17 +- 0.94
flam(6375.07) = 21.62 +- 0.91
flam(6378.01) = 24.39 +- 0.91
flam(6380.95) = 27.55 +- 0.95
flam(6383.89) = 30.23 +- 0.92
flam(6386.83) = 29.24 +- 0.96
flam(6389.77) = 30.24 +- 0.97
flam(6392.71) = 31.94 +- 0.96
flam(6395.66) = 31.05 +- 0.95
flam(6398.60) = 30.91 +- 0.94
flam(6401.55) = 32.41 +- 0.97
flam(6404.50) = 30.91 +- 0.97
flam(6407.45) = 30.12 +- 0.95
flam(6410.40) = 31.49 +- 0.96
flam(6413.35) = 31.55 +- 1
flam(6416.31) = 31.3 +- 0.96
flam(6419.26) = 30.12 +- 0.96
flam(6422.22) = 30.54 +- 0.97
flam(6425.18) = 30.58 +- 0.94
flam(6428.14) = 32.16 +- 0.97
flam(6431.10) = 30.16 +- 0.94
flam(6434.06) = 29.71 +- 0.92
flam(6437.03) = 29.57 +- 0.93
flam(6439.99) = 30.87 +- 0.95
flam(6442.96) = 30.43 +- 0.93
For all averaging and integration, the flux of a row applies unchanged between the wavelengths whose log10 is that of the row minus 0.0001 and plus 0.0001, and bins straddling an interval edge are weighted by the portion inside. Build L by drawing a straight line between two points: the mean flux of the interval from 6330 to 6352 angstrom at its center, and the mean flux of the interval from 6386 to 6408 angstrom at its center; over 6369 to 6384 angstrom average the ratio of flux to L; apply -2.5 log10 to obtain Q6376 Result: 0.22 mag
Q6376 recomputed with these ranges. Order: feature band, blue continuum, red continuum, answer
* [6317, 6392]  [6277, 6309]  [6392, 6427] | 0.06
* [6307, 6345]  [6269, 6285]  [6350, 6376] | -0.07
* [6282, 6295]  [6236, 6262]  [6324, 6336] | -0.02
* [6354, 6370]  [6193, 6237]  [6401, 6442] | 0.06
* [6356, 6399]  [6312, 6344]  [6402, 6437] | 0.10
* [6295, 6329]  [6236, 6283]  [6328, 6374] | -0.04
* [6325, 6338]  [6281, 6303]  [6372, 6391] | -0.04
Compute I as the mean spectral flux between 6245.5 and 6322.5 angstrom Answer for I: 31.7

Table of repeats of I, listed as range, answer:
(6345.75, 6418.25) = 29.6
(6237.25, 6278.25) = 31.7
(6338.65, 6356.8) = 31.7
